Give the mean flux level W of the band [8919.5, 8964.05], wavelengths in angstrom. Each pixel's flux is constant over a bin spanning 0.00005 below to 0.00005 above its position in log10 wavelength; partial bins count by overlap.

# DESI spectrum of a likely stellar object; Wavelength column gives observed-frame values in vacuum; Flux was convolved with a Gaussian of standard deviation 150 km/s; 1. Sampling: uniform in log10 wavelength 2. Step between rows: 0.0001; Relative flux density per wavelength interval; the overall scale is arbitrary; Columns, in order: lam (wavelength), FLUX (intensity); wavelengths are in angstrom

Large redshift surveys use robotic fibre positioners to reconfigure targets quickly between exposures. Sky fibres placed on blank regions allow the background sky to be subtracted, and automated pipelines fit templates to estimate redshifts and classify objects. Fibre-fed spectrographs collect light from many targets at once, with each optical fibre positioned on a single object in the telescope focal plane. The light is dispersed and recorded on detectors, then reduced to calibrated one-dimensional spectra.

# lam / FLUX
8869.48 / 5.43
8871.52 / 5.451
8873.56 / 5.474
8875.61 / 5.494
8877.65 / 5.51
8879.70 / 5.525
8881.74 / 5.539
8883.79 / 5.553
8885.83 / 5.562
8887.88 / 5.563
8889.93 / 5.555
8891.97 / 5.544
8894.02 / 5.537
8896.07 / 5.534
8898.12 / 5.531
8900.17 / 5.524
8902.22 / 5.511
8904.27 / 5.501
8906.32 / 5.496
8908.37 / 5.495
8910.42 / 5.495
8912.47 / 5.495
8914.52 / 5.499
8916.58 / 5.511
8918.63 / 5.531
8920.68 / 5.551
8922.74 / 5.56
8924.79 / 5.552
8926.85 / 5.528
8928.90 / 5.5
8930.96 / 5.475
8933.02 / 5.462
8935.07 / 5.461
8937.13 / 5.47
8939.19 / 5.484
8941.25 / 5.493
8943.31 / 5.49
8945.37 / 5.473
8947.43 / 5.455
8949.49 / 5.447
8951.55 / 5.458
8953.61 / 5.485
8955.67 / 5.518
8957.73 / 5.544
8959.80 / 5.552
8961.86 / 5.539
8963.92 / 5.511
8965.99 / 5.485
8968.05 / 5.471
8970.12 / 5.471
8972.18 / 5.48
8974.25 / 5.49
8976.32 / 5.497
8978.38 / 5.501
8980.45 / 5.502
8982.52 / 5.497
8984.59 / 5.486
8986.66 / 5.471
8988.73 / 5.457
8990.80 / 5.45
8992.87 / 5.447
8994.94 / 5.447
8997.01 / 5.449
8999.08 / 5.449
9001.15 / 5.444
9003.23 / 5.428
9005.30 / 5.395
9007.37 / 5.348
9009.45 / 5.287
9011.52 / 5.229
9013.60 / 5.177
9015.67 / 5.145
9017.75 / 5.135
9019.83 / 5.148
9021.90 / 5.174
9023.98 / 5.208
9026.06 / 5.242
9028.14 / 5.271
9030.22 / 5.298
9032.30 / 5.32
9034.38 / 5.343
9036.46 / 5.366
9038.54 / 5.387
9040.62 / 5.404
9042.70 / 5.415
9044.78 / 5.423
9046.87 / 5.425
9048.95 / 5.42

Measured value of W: 5.5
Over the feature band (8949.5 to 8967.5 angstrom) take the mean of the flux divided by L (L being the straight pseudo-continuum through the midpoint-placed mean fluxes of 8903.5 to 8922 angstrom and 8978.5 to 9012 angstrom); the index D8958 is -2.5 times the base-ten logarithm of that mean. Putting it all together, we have -0.009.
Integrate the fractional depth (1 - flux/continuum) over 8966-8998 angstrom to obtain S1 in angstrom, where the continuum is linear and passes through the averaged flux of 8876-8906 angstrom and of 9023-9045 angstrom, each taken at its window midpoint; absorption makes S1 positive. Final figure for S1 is -0.4 angstrom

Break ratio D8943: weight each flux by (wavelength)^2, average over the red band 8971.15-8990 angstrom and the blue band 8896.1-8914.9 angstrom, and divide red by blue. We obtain 1.01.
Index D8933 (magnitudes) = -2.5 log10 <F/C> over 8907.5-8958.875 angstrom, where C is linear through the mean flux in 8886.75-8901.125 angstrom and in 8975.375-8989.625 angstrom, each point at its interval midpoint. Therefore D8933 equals 0.00 mag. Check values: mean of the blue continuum 5.54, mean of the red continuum 5.49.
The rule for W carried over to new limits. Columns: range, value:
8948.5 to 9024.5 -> 5.41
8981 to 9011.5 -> 5.43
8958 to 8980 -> 5.5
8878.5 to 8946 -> 5.51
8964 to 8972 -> 5.48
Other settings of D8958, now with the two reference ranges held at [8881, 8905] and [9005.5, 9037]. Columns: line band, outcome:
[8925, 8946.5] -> -0.01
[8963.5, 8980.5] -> -0.03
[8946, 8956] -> -0.01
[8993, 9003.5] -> -0.03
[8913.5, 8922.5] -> -0.01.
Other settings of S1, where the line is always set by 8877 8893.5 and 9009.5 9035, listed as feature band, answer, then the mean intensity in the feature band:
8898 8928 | -0.2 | 5.52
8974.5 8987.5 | -0.4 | 5.49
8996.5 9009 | -0.3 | 5.41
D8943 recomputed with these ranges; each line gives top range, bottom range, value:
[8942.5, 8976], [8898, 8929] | 1.01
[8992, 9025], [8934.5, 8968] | 0.98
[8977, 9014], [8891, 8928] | 1.00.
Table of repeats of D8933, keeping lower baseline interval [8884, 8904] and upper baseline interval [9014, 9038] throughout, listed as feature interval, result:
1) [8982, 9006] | -0.03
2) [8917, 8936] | -0.01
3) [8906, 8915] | 0.00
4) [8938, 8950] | -0.01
